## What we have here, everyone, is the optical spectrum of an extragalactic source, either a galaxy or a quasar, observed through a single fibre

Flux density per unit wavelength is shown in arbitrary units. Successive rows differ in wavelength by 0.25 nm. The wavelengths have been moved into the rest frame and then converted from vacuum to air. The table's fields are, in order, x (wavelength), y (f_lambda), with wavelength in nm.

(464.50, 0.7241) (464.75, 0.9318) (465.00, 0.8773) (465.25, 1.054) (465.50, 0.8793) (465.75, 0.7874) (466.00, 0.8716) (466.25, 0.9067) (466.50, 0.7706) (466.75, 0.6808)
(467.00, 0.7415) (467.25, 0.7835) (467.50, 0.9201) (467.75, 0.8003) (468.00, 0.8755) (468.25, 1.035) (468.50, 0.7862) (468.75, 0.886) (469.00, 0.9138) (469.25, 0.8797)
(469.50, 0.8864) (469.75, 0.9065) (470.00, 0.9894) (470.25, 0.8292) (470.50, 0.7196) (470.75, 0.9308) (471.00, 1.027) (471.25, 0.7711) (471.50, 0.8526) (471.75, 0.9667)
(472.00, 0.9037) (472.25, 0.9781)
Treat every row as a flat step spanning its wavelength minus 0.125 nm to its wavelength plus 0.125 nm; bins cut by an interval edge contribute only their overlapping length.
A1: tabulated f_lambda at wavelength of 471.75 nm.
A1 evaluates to 0.9667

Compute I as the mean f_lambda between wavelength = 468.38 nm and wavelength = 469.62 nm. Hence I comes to 0.871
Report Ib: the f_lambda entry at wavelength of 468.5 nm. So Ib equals 0.7862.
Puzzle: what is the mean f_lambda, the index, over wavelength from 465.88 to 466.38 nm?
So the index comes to 0.888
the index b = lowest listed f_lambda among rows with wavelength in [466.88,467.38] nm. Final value 0.7415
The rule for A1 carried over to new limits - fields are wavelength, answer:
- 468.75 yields 0.886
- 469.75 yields 0.9065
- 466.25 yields 0.9067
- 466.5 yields 0.7706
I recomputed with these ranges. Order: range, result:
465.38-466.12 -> 0.846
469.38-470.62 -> 0.867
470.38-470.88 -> 0.828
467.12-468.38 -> 0.882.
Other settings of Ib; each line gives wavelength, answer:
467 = 0.7415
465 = 0.8773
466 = 0.8716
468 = 0.8755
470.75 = 0.9308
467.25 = 0.7835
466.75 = 0.6808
